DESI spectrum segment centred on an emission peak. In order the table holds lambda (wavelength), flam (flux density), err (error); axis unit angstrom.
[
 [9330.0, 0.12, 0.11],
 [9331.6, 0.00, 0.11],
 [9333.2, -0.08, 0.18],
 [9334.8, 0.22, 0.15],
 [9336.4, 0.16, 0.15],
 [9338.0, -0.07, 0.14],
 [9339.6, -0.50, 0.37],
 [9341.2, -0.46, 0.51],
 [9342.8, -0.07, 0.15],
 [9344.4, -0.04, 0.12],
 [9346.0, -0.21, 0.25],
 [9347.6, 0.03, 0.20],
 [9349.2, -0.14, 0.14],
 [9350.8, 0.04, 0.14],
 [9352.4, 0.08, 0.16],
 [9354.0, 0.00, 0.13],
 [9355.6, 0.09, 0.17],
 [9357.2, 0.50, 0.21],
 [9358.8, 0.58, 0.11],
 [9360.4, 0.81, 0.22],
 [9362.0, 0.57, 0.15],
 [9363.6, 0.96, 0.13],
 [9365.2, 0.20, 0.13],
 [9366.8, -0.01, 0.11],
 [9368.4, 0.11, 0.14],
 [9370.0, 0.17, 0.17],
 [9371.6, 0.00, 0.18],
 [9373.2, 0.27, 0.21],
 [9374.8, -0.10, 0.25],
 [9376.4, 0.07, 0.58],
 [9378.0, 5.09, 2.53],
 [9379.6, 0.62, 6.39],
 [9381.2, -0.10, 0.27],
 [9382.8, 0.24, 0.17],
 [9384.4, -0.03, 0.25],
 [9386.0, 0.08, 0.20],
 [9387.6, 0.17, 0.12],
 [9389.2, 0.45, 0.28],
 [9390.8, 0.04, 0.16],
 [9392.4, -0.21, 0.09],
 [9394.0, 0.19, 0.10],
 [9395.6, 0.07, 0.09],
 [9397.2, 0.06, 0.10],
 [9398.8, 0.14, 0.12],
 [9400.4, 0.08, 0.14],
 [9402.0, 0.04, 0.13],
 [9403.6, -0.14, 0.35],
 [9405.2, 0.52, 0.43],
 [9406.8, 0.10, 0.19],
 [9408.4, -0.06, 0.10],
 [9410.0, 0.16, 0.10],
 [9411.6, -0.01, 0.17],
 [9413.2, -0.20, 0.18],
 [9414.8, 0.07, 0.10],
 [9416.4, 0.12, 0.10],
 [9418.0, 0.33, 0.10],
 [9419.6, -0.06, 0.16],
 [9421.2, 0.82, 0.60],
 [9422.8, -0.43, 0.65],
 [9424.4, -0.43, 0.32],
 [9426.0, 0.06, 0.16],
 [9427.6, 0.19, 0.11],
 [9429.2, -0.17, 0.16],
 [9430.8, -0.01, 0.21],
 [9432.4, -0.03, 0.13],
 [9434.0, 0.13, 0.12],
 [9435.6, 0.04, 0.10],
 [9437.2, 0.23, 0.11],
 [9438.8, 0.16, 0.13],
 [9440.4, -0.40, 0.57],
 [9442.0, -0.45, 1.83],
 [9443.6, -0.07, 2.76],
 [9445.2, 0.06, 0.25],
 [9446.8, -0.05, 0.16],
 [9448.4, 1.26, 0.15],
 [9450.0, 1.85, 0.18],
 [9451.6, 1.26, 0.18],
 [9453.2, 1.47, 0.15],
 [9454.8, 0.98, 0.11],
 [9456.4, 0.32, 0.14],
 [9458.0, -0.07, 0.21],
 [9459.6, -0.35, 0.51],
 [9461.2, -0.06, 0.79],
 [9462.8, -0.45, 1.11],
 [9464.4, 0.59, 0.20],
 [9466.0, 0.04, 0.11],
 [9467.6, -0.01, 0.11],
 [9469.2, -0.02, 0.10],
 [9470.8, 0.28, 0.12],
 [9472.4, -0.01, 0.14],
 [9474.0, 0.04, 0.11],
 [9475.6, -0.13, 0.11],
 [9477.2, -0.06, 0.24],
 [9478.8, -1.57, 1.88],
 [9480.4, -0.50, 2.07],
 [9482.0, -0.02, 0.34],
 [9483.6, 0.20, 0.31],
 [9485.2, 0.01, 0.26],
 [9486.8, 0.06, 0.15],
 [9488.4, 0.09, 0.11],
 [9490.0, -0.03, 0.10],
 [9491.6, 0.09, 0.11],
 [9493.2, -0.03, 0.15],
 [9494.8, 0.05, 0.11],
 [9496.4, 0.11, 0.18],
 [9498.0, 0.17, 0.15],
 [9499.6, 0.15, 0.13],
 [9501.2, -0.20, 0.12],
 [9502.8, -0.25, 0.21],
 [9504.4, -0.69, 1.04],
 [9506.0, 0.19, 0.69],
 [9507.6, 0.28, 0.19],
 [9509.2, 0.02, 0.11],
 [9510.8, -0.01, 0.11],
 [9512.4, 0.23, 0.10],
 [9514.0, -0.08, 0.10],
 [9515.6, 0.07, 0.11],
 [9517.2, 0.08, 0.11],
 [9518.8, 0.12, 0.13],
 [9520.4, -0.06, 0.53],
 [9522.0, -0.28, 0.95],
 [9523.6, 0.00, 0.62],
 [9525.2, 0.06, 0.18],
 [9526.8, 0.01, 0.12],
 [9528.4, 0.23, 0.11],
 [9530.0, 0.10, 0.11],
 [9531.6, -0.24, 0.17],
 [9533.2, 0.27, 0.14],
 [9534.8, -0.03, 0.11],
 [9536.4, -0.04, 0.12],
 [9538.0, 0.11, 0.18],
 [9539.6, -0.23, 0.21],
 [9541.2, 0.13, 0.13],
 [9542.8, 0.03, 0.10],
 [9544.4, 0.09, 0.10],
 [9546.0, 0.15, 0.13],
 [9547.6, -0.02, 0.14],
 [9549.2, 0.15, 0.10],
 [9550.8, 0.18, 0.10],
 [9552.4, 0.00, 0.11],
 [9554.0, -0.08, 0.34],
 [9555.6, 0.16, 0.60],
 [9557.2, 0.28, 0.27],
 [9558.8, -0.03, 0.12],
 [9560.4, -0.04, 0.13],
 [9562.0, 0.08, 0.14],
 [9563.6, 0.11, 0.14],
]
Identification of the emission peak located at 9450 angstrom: [O III] 5007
